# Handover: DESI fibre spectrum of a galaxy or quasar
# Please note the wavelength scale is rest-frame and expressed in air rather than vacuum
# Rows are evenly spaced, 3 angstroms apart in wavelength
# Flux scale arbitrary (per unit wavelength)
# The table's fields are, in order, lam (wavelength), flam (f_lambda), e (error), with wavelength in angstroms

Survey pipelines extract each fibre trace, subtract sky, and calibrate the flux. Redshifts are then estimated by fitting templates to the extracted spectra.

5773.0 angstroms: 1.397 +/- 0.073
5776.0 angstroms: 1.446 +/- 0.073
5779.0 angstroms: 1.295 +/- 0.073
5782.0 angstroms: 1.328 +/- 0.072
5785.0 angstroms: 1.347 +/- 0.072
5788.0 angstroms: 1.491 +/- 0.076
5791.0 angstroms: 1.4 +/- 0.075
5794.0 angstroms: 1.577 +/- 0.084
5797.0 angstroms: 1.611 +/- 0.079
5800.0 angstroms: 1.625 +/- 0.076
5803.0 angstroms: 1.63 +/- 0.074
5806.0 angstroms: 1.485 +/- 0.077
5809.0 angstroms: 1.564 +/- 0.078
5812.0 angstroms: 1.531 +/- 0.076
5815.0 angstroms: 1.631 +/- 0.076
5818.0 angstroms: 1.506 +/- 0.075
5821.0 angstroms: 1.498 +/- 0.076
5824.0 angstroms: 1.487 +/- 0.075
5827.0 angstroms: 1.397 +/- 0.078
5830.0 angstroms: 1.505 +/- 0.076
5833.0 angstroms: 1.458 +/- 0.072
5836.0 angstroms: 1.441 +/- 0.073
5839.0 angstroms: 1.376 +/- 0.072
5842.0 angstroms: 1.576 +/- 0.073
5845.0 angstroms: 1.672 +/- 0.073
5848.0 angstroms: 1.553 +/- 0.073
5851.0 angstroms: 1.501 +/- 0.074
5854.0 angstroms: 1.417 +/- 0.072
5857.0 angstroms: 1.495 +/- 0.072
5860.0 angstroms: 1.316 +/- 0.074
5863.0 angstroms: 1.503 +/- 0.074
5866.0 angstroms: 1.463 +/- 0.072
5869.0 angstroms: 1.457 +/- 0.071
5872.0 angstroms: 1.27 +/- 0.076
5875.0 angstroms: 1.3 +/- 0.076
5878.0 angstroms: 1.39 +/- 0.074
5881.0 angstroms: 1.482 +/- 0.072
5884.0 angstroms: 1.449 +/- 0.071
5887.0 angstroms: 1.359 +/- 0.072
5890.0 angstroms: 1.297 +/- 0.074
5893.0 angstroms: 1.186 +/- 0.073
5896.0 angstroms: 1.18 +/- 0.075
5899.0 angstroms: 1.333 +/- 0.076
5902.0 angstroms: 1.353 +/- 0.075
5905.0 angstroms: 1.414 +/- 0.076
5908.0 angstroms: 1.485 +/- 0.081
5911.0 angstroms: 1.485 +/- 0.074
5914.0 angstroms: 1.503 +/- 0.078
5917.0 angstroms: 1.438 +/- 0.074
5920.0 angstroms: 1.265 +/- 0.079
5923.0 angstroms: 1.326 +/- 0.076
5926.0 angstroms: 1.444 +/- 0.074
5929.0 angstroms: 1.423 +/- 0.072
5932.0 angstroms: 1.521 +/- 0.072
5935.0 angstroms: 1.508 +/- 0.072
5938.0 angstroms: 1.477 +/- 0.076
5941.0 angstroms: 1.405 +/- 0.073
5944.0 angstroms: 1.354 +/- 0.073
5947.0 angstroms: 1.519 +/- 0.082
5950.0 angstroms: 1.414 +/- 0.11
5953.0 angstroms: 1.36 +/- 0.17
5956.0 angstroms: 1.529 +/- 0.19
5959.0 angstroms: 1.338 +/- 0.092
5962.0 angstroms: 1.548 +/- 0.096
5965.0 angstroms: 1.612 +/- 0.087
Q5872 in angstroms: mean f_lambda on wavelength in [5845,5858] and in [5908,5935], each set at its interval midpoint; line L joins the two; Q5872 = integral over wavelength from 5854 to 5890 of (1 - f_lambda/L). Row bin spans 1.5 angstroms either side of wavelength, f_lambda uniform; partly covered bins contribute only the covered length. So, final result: 2.1 angstroms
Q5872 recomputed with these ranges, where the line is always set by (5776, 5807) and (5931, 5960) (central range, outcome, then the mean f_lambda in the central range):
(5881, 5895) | 1.16 angstroms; 1.33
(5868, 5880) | 0.85 angstroms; 1.36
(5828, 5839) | 0.12 angstroms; 1.45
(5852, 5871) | 0.30 angstroms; 1.44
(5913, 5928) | 0.58 angstroms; 1.39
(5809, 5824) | -0.68 angstroms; 1.54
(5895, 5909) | 0.95 angstroms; 1.35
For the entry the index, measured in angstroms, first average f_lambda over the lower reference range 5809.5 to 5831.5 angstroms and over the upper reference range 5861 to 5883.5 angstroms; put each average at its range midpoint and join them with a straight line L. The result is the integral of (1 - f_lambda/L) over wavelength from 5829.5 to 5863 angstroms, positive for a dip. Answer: -0.5 angstroms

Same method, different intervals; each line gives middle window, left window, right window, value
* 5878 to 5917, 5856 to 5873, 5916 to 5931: 0.5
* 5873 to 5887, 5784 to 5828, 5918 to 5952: 0.7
